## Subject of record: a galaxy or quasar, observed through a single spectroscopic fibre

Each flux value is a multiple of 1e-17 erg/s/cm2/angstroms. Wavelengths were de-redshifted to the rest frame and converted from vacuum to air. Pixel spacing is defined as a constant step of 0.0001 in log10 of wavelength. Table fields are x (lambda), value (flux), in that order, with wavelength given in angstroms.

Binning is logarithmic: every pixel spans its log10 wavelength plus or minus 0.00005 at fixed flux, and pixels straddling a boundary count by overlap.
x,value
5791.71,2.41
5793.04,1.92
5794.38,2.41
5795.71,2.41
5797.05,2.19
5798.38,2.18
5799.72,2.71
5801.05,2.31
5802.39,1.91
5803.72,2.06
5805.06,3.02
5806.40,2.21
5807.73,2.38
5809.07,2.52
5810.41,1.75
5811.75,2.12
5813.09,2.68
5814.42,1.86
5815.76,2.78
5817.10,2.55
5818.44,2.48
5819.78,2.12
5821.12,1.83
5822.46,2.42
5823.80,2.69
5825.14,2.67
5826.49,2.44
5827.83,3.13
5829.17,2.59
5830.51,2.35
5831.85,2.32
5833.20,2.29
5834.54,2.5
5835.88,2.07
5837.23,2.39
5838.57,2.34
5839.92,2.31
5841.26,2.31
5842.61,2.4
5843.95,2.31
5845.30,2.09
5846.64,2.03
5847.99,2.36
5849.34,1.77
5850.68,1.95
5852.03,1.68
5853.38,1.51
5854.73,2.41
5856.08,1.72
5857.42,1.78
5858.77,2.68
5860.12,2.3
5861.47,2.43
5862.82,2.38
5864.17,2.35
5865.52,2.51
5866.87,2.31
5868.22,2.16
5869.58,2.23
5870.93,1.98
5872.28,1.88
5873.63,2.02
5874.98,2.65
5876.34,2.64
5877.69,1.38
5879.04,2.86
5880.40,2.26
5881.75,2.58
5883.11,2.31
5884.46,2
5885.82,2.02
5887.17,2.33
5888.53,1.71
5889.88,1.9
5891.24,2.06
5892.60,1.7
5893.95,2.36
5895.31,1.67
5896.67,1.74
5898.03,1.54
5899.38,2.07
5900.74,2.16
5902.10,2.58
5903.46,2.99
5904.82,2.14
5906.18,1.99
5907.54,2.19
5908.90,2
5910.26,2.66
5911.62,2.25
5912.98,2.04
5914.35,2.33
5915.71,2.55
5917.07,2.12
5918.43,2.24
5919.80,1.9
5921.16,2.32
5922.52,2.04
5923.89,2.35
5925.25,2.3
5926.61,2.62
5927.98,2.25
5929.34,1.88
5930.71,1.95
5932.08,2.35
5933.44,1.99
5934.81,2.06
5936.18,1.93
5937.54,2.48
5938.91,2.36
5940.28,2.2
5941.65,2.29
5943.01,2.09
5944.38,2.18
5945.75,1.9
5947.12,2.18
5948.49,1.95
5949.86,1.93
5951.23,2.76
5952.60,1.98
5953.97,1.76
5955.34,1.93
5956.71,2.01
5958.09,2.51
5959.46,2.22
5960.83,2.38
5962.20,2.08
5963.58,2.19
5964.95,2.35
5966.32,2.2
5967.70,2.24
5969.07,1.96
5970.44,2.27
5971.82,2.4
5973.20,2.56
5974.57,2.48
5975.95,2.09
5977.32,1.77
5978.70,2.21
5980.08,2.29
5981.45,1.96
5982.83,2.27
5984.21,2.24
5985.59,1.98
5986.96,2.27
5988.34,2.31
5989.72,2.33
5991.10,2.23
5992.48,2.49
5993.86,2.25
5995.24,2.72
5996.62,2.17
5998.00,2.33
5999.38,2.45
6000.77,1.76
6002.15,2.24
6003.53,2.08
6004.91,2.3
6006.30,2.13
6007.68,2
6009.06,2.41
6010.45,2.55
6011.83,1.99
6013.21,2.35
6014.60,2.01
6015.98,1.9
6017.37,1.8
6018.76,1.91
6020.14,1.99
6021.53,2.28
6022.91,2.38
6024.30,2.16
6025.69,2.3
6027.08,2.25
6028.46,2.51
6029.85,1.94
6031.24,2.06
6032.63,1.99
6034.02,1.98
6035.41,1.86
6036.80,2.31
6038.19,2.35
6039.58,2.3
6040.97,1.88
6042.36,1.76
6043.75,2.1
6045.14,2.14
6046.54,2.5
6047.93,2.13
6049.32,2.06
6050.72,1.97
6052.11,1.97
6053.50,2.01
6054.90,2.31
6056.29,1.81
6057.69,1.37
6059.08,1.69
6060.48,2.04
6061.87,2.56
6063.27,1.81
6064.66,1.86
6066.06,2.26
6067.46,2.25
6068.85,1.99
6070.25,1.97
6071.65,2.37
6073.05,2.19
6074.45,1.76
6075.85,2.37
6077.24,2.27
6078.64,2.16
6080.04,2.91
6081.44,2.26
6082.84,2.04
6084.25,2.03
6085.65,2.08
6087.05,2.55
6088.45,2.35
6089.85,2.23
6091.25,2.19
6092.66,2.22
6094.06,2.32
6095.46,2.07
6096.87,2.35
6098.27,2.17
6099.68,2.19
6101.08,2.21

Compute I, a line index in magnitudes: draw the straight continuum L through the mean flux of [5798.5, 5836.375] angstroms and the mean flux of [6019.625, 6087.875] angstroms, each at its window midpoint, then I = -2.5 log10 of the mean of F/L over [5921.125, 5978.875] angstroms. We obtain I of 0.03 mag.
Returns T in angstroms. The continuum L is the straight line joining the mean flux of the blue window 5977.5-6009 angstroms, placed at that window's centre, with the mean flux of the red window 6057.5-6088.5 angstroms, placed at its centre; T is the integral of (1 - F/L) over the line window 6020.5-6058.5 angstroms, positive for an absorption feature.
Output 1.4 angstroms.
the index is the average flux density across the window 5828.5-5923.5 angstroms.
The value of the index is 2.19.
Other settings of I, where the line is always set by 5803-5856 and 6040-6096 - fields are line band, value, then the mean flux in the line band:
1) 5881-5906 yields 0.07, 2.1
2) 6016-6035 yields 0.02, 2.11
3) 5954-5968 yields 0.00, 2.19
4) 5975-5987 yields 0.03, 2.12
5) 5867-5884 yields 0.01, 2.24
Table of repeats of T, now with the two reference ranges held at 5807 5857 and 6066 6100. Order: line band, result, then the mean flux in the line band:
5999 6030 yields 1.0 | 2.16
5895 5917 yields 0.7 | 2.19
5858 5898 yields 1.5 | 2.17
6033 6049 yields 0.8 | 2.12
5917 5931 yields 0.4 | 2.19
